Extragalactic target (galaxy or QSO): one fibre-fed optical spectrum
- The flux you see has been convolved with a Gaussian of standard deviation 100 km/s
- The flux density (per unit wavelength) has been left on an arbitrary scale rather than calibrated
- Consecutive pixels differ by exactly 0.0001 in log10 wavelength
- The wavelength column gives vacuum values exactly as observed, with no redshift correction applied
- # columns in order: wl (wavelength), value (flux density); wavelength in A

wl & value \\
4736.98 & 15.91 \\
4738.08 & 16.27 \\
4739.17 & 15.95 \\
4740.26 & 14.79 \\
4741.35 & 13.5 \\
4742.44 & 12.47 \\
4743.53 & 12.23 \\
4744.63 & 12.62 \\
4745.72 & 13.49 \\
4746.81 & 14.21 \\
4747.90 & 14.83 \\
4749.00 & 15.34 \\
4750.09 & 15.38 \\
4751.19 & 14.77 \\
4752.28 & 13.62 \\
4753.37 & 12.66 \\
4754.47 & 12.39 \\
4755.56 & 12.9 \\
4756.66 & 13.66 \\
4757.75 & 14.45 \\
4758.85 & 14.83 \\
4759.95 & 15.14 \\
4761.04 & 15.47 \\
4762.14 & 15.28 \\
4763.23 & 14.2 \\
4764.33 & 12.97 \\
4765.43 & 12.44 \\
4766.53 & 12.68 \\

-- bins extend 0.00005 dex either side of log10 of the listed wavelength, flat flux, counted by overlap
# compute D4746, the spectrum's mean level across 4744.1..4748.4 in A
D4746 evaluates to 13.8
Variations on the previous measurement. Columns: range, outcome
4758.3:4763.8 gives 15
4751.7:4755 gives 12.9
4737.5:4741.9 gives 15.1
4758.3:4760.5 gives 15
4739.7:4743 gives 13.6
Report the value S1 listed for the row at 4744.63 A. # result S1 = 12.62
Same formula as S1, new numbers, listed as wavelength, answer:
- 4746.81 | 14.21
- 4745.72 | 13.49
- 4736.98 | 15.91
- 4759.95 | 15.14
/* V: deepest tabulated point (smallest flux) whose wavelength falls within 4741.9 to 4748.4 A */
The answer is 12.23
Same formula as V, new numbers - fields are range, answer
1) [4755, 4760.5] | 12.9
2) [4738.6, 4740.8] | 14.79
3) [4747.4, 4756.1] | 12.39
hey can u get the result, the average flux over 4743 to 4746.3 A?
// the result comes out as 12.8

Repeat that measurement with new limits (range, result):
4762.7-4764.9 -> 13.5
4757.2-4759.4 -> 14.6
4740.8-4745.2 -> 12.7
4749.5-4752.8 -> 14.6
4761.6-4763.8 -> 14.7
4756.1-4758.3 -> 14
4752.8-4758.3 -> 13.2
